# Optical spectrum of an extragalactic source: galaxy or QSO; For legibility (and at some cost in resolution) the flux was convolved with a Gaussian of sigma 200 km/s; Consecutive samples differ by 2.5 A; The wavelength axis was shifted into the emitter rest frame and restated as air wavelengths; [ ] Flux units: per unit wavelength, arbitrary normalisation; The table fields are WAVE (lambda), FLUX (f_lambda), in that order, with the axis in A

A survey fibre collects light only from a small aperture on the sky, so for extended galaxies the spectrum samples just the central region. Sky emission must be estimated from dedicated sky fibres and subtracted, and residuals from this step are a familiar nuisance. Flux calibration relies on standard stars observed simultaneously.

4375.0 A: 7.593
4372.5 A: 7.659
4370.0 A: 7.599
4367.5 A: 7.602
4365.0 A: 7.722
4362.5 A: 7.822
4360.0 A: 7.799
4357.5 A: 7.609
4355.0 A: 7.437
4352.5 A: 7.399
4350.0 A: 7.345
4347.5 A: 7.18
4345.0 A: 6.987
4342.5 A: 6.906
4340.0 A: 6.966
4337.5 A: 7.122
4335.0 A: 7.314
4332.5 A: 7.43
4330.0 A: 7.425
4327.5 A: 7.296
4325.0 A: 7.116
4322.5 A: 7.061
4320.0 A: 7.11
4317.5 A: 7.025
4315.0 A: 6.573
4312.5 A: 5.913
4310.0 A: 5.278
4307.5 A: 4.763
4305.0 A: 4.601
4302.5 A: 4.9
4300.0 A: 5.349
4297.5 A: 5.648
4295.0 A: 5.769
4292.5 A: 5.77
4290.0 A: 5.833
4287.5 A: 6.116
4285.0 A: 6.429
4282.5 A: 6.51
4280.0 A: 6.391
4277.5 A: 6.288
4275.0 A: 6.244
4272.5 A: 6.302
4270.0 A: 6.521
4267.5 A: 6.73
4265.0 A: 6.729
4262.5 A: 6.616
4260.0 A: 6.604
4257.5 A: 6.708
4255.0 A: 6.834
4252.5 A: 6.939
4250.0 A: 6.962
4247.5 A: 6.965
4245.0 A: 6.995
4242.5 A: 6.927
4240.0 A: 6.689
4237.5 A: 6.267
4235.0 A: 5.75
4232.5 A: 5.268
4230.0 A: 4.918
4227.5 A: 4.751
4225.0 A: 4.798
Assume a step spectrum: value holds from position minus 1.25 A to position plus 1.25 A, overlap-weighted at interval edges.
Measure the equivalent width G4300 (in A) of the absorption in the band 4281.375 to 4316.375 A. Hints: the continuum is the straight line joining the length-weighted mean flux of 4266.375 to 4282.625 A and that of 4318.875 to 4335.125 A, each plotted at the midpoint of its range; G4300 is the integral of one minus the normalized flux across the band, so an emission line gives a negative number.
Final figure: 5.75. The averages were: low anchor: 6.42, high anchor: 7.25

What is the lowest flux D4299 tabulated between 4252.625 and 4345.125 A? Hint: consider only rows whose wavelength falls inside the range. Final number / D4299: 4.601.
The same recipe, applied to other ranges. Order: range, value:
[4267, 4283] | 6.244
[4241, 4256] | 6.834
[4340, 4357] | 6.906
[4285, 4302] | 5.349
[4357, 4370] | 7.599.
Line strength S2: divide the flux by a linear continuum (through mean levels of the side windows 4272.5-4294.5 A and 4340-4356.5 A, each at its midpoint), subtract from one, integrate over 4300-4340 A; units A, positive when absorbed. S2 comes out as 2.0 A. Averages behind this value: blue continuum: 6.19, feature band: 6.44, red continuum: 7.2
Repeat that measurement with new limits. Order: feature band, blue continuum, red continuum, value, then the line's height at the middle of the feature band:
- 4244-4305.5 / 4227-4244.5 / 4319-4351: 0.8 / 6.4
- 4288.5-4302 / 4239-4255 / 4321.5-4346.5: 2.7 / 7.05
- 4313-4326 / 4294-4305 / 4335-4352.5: -1.7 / 6.13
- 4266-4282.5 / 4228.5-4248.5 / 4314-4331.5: 0.4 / 6.58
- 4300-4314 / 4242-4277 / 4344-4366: 3.9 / 7.09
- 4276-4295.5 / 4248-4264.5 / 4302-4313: -1.2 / 5.78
